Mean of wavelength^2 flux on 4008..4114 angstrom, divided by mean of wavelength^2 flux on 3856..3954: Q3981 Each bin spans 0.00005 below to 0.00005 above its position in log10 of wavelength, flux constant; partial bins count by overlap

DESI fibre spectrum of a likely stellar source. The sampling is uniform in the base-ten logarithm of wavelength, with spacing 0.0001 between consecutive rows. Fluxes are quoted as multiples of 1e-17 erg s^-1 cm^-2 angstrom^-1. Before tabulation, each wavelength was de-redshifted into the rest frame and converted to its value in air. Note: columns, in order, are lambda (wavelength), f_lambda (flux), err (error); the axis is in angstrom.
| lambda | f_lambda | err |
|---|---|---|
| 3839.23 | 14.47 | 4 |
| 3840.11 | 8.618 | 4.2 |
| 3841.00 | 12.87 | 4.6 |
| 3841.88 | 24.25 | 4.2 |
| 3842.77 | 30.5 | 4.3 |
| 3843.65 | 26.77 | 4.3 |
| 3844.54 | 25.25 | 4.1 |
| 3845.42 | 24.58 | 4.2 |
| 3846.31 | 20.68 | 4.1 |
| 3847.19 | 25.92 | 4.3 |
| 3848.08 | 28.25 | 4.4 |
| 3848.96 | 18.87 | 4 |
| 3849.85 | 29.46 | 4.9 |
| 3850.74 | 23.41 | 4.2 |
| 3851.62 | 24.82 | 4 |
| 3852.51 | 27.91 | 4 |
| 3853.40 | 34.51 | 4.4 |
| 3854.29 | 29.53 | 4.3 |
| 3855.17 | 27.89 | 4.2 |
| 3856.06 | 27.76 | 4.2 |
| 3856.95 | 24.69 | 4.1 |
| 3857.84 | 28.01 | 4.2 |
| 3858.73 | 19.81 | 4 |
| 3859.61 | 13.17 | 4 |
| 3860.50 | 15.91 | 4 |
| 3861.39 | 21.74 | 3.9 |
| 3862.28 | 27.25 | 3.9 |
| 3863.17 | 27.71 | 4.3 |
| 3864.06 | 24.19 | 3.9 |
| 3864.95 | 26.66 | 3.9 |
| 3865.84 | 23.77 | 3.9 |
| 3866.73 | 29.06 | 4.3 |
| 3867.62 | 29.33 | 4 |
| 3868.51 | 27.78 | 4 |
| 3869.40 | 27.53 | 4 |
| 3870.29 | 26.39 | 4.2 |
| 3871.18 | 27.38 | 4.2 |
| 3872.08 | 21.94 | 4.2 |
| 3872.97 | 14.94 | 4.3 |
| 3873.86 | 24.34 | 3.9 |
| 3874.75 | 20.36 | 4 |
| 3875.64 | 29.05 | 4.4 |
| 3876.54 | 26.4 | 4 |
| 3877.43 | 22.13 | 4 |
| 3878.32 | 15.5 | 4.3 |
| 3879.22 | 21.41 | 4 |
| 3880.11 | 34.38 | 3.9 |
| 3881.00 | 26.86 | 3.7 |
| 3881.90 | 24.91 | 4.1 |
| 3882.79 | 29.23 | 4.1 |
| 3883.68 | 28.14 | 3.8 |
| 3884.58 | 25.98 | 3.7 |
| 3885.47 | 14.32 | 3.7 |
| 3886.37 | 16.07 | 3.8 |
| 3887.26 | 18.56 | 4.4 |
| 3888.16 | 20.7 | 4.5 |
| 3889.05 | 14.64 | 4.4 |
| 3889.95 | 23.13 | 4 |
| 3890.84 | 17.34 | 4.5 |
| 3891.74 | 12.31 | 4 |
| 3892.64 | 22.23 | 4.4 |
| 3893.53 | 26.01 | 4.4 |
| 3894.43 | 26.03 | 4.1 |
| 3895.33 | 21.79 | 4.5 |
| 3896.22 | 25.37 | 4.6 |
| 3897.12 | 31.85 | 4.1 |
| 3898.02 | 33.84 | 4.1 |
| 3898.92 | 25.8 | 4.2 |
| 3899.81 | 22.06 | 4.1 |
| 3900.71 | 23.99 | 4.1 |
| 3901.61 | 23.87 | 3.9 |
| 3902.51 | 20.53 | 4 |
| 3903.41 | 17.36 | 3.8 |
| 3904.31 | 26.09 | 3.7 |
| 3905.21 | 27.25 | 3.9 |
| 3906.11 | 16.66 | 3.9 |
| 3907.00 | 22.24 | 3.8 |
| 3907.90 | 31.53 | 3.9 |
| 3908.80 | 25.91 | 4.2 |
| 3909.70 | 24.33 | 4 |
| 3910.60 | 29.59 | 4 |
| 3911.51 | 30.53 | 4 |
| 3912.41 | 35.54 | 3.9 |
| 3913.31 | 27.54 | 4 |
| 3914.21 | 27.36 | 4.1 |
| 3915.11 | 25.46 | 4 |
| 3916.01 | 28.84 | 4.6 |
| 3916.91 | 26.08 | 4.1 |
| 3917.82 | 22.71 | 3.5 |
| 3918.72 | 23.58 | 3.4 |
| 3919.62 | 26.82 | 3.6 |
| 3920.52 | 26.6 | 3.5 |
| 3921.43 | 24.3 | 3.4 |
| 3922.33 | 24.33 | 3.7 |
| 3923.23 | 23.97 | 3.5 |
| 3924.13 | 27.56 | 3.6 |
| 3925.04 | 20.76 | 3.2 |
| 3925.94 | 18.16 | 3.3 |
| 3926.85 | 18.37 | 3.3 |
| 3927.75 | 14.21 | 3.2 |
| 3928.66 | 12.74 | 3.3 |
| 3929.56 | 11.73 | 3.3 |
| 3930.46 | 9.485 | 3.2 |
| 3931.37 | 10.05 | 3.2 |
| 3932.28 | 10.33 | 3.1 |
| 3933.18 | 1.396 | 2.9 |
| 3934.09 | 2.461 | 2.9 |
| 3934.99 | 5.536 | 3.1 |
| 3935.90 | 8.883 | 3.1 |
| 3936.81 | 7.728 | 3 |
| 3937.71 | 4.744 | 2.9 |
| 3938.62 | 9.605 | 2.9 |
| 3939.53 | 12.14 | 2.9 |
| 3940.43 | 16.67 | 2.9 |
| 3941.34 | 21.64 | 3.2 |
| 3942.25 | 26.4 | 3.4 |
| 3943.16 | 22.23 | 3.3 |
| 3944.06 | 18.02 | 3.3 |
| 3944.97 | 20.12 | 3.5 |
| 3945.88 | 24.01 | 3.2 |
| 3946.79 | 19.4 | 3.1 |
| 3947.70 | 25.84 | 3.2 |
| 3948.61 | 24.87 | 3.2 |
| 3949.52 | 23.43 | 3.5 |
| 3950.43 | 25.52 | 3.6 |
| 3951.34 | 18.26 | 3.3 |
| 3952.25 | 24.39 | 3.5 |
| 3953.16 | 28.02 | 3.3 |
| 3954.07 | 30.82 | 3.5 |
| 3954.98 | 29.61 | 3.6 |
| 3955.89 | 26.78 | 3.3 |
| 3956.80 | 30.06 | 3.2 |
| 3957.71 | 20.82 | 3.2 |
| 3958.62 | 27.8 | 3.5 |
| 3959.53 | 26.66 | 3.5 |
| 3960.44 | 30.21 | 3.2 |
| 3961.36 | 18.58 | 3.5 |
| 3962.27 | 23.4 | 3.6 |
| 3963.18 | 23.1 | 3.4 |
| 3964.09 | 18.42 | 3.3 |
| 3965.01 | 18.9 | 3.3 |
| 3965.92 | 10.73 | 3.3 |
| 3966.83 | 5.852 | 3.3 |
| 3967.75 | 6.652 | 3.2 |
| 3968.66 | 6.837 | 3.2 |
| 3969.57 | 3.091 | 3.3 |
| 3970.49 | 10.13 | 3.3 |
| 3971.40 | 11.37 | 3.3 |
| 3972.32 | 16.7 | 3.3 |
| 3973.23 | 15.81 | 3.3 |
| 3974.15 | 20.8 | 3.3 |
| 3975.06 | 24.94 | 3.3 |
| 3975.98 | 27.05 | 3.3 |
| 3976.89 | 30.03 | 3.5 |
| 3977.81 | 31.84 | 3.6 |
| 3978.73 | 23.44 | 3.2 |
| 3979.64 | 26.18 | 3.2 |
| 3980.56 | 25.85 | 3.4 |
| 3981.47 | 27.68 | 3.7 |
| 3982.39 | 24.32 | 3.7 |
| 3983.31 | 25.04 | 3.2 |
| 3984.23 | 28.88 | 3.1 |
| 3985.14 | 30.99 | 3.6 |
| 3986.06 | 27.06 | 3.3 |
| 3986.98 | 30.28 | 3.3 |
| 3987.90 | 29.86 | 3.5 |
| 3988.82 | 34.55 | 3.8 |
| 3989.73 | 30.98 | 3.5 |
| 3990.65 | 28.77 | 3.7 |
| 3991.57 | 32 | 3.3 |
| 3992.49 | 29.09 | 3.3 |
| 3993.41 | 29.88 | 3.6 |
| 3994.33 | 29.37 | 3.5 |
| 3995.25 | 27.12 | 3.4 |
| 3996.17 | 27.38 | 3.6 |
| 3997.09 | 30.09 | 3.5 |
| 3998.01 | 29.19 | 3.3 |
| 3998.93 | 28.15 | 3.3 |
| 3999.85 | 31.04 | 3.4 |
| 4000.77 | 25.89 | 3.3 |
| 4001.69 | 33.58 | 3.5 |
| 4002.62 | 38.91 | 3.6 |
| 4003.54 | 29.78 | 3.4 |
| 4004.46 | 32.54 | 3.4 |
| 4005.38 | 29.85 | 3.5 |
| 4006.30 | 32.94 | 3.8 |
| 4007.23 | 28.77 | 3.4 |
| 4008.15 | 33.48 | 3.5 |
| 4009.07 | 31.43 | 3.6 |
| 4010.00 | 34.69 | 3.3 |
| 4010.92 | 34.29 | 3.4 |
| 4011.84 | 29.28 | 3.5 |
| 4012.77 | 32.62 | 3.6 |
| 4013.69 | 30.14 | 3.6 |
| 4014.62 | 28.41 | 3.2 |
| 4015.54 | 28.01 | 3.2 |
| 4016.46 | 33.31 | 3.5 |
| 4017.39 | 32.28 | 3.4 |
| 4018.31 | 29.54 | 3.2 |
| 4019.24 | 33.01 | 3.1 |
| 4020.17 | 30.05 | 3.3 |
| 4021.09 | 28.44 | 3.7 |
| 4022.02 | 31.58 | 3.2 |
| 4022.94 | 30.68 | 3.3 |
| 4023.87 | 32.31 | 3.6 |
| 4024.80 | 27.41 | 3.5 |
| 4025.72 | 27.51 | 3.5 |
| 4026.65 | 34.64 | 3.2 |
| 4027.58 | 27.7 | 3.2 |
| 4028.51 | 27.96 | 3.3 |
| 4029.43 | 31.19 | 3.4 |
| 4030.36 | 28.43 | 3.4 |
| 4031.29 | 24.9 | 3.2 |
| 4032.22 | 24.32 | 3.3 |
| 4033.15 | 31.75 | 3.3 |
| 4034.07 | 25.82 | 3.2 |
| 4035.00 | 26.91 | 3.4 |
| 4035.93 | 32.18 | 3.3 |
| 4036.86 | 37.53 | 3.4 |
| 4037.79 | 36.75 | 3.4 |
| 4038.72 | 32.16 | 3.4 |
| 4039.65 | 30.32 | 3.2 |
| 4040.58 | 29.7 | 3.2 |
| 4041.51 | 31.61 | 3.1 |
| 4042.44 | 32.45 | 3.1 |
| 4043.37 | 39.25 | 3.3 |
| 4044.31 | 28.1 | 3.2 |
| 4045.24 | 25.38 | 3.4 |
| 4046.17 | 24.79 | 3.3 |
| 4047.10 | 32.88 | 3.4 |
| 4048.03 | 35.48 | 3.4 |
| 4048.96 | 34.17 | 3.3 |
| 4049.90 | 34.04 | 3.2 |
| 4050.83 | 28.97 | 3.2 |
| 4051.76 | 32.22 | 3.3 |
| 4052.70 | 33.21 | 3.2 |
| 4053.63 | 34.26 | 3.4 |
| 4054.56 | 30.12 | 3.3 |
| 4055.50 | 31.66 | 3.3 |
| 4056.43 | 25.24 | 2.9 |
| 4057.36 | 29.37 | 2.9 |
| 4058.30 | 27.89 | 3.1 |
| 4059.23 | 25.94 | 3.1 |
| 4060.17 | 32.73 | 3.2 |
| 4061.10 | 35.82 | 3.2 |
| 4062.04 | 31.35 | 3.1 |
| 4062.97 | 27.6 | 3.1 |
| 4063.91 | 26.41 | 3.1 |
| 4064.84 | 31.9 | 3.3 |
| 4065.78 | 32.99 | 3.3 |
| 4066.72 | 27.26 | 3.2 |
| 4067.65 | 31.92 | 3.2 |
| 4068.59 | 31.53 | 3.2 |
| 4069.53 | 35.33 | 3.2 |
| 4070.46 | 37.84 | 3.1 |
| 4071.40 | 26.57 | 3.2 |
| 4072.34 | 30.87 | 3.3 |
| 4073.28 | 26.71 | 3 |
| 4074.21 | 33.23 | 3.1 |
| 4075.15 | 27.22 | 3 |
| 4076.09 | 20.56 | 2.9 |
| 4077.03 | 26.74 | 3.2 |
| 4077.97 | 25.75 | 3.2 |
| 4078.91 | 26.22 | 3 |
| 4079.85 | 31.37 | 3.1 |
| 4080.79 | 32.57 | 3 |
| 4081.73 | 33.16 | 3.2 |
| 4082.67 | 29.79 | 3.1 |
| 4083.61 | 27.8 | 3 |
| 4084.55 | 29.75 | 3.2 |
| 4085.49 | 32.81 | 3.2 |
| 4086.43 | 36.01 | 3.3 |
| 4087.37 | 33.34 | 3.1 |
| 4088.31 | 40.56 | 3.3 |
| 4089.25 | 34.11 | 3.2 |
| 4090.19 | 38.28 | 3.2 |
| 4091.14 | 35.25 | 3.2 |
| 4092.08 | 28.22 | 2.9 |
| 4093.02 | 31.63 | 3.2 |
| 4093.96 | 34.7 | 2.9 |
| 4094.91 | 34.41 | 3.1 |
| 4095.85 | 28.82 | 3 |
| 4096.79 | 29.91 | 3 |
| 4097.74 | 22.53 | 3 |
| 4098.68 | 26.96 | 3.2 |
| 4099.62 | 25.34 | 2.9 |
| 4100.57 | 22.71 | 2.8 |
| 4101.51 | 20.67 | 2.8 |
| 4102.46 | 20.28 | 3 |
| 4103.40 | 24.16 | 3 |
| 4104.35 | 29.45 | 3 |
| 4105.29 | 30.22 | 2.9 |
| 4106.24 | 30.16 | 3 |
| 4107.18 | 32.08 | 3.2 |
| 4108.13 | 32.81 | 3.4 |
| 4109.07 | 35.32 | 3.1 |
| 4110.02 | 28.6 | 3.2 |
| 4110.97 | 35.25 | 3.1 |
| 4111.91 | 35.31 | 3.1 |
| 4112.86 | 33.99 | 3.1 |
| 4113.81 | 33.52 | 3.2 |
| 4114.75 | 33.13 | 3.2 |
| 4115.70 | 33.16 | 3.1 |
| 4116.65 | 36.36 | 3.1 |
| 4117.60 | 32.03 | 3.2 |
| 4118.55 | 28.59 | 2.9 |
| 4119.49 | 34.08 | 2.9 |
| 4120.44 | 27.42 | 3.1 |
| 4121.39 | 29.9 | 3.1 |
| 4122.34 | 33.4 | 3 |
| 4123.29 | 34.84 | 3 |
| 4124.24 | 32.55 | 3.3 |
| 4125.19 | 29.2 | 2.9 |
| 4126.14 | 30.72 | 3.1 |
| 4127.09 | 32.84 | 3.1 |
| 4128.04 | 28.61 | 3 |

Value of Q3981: 1.5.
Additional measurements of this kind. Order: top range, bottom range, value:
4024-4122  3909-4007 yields 1.42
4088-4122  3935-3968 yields 1.65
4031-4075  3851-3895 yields 1.42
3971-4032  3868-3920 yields 1.26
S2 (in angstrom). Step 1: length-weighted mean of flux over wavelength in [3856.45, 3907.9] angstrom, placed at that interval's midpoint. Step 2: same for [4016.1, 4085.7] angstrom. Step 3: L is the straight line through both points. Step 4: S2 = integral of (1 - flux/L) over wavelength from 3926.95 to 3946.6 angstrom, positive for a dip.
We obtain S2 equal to 9.71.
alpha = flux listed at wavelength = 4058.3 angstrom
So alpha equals 27.89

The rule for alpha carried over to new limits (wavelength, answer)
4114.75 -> 33.13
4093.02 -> 31.63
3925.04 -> 20.76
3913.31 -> 27.54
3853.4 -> 34.51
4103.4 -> 24.16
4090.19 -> 38.28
